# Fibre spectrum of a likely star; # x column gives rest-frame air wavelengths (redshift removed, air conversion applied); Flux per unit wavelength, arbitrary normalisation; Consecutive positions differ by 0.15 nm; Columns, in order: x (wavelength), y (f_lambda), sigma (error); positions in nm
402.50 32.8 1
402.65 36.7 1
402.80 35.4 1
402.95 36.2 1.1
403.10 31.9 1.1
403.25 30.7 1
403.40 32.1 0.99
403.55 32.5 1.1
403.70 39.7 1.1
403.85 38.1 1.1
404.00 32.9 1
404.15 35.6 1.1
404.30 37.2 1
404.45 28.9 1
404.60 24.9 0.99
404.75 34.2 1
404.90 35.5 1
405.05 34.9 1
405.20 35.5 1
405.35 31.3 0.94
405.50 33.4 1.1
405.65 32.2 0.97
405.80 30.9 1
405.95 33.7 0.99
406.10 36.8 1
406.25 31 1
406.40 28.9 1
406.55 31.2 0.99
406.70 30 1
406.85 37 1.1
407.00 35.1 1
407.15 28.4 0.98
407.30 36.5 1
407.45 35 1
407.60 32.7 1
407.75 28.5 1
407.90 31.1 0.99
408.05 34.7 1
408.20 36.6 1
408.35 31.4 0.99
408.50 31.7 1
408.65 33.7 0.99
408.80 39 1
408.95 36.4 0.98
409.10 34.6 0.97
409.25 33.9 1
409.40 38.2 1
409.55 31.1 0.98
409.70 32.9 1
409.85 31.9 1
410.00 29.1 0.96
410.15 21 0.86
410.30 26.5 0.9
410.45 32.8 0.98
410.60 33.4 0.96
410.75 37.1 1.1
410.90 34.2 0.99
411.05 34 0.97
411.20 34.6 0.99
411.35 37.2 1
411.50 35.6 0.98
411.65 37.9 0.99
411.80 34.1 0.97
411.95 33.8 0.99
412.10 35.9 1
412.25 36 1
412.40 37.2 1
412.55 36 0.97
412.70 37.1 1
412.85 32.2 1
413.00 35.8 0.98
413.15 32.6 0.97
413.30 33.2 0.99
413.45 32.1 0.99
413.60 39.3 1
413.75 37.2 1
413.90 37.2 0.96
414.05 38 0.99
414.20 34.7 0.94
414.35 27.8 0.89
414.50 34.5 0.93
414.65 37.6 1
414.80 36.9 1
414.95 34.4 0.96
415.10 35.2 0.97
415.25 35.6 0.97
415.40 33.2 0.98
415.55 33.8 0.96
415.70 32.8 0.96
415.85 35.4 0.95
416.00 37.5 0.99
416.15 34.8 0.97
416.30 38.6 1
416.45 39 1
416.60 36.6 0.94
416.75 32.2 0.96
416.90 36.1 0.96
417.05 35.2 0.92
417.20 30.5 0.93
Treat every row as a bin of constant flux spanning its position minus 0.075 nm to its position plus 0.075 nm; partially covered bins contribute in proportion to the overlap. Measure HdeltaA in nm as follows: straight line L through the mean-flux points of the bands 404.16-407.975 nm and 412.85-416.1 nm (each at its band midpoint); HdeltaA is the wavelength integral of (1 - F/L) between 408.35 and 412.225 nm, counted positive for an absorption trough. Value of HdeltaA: 0.02 nm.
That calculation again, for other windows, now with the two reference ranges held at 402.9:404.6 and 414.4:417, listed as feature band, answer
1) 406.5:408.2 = 0.07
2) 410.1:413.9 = 0.06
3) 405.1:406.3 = 0.03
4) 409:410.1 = 0.05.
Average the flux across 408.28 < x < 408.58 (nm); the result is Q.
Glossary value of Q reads 31.6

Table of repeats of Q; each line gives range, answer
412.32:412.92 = 35.7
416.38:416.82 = 35.9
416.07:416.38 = 36.8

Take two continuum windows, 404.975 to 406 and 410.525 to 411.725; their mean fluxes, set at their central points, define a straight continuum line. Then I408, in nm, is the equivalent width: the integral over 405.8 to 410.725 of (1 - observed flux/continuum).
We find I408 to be 0.23 nm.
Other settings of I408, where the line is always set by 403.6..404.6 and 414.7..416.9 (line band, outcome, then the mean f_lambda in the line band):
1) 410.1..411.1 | 0.10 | 31.5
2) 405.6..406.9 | 0.09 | 32.3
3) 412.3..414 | -0.01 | 35.5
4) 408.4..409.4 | 0.00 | 35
